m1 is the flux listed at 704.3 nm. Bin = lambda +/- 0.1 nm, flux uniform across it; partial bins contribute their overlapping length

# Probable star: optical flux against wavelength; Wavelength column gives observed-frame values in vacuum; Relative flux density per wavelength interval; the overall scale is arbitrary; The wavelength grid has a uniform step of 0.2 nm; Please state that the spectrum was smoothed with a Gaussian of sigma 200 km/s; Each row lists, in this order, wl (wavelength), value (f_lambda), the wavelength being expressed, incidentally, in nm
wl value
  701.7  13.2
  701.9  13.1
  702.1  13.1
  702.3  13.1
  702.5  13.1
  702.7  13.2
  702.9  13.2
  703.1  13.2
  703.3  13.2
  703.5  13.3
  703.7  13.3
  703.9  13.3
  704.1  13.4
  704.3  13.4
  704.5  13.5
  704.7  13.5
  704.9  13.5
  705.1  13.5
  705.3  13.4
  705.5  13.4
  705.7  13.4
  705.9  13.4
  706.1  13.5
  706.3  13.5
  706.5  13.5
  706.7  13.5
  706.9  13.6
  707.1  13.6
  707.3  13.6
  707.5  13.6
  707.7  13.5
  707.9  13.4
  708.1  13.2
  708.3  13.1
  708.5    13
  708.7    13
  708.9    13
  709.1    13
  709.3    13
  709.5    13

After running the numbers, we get 13.4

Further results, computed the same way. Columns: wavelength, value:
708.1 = 13.2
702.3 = 13.1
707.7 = 13.5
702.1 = 13.1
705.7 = 13.4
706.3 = 13.5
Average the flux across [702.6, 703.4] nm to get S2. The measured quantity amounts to 13.2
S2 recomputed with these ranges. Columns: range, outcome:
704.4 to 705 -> 13.5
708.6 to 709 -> 13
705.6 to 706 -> 13.4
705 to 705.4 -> 13.4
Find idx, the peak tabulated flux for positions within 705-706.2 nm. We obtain 13.5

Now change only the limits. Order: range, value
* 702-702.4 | 13.1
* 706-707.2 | 13.6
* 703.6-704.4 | 13.4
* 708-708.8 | 13.2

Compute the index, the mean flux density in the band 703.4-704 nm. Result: 13.3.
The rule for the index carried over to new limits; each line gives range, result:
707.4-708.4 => 13.4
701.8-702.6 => 13.1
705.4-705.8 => 13.4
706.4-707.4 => 13.6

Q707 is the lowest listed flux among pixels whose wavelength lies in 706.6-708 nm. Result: 13.4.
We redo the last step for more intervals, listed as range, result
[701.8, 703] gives 13.1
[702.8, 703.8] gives 13.2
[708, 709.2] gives 13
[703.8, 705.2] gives 13.3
